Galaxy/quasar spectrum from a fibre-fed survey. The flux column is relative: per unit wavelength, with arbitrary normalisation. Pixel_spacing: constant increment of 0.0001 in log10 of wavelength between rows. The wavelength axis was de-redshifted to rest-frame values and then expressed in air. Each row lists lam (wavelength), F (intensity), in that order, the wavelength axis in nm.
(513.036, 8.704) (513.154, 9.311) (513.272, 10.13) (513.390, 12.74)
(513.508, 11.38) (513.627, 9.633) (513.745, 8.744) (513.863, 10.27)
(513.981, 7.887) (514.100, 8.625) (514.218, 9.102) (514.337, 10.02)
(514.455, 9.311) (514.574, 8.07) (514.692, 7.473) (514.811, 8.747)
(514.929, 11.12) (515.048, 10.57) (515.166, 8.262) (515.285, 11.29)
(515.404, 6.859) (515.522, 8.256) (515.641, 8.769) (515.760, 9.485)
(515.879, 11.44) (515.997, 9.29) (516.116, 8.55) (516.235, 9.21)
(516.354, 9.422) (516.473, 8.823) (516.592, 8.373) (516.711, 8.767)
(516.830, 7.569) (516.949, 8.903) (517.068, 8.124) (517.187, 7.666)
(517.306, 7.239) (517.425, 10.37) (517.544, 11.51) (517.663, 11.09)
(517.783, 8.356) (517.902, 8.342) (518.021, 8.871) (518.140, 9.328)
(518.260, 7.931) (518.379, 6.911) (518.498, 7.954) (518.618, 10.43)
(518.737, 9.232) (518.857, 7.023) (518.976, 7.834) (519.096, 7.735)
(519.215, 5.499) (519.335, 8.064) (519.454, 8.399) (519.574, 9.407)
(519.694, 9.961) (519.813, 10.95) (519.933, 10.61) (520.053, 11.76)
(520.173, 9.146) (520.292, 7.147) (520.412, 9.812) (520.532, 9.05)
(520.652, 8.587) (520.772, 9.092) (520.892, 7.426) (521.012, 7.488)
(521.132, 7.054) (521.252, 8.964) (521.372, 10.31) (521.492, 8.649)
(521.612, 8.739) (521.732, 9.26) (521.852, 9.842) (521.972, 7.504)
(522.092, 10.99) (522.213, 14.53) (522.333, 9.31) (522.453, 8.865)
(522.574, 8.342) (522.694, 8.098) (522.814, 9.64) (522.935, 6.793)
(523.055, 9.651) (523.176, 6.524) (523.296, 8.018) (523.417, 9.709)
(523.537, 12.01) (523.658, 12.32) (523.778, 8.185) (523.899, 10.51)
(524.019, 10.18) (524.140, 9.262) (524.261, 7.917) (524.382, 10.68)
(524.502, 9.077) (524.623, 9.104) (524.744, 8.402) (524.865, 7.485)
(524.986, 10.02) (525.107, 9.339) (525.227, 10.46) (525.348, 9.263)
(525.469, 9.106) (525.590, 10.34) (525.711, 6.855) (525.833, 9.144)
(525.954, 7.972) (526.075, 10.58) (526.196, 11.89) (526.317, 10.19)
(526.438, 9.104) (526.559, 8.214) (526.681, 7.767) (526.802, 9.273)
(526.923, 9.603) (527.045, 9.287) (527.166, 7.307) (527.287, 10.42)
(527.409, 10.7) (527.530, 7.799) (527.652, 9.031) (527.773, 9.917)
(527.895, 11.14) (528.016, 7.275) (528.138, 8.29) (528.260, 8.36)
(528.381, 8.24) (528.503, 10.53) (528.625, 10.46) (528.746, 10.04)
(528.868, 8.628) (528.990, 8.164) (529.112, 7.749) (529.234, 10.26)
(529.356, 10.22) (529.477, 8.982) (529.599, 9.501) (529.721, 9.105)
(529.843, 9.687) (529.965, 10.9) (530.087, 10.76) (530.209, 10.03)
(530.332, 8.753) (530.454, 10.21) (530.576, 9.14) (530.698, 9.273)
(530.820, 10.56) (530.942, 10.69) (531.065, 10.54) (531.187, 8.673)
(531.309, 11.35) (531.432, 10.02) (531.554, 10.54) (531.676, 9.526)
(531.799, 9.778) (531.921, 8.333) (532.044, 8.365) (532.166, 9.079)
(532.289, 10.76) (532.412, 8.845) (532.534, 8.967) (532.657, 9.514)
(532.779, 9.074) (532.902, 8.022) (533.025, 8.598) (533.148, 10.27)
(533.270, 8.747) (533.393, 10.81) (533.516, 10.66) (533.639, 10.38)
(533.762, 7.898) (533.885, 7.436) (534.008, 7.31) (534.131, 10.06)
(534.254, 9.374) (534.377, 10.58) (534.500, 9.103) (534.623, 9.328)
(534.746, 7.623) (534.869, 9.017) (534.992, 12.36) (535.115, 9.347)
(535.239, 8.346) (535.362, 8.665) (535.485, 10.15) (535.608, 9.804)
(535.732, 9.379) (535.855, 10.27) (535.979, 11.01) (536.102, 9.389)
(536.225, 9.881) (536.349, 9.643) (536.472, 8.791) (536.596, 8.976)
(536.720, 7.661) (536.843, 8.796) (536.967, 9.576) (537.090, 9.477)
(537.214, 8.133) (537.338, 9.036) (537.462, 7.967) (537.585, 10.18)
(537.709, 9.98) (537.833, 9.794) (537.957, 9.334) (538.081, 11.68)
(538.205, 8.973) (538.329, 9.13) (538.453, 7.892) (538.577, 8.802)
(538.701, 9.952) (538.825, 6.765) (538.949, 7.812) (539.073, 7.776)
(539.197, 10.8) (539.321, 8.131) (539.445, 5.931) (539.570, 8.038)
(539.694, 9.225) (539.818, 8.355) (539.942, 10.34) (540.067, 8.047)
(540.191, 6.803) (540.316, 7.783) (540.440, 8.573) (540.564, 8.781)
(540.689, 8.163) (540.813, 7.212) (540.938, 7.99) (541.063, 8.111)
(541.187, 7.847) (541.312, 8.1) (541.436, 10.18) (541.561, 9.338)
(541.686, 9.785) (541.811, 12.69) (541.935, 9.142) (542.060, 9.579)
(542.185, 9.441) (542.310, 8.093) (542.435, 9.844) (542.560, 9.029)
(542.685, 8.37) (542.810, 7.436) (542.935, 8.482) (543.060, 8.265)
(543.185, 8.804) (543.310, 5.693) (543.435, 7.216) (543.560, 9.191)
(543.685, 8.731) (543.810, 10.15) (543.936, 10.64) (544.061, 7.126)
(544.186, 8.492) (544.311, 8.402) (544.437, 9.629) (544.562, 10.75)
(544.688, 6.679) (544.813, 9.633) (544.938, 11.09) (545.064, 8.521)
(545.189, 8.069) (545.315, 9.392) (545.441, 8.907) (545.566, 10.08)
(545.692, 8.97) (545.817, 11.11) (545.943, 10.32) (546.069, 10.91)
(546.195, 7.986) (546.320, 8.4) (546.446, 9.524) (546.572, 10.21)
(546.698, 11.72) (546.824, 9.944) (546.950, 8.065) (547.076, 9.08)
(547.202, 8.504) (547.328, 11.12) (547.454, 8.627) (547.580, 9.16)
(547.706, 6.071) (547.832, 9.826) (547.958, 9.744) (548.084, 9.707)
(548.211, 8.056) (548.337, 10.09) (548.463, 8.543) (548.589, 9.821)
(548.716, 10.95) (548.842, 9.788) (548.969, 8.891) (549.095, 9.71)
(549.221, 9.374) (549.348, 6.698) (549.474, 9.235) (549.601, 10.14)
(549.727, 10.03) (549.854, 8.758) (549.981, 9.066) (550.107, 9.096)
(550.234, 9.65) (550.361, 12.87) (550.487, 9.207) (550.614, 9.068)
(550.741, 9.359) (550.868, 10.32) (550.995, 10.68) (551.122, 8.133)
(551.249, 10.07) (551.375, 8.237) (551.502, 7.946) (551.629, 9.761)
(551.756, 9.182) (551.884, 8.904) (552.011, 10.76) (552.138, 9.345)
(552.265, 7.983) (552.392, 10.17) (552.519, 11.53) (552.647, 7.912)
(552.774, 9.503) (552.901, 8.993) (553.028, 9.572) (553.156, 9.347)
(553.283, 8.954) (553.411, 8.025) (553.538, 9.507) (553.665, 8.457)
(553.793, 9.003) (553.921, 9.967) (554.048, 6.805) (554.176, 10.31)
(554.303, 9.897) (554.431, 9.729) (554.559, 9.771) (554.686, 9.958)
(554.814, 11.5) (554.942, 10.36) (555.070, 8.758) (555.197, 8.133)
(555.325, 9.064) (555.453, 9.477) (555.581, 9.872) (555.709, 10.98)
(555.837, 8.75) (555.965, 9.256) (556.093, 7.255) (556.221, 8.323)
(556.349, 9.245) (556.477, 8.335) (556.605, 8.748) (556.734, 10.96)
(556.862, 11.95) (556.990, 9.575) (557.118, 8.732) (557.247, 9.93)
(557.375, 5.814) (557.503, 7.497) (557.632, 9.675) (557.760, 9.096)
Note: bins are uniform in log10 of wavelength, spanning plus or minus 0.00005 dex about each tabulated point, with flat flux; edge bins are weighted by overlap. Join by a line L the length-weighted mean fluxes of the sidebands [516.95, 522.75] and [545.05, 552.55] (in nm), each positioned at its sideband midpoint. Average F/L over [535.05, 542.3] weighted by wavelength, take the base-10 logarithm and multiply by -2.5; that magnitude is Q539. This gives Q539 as 0.03 mag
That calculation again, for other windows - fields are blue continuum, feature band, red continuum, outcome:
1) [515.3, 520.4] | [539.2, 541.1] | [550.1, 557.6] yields 0.12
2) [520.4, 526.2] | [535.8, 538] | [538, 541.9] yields -0.07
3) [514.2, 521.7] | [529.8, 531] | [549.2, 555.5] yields -0.11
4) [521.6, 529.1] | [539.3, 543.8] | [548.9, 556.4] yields 0.09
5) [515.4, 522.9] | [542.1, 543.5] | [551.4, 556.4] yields 0.11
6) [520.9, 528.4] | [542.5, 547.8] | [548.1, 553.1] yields 0.04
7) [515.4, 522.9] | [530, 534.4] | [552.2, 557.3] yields -0.05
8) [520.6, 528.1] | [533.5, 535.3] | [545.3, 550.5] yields 0.01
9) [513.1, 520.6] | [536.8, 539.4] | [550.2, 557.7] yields 0.02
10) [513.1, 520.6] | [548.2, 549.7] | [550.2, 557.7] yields 0.00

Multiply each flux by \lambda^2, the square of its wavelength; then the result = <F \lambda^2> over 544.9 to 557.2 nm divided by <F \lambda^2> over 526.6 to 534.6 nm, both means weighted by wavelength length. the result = 1.08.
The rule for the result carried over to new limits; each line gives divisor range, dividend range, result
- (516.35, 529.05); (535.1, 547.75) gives 1.06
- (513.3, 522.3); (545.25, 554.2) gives 1.16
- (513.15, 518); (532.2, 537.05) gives 1.09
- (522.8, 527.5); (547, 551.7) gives 1.10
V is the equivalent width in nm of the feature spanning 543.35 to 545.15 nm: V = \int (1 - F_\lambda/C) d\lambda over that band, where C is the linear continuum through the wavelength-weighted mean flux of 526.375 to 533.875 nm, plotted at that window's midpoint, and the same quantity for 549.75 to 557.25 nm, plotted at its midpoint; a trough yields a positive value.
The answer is 0.08 nm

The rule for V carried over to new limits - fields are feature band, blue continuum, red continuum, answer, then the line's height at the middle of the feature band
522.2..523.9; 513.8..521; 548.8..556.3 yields -0.07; 8.98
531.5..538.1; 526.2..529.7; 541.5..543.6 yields -0.23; 9.03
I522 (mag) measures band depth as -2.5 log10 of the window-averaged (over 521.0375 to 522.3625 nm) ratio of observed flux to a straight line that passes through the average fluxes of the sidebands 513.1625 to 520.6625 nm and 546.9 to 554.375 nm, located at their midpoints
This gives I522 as -0.05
